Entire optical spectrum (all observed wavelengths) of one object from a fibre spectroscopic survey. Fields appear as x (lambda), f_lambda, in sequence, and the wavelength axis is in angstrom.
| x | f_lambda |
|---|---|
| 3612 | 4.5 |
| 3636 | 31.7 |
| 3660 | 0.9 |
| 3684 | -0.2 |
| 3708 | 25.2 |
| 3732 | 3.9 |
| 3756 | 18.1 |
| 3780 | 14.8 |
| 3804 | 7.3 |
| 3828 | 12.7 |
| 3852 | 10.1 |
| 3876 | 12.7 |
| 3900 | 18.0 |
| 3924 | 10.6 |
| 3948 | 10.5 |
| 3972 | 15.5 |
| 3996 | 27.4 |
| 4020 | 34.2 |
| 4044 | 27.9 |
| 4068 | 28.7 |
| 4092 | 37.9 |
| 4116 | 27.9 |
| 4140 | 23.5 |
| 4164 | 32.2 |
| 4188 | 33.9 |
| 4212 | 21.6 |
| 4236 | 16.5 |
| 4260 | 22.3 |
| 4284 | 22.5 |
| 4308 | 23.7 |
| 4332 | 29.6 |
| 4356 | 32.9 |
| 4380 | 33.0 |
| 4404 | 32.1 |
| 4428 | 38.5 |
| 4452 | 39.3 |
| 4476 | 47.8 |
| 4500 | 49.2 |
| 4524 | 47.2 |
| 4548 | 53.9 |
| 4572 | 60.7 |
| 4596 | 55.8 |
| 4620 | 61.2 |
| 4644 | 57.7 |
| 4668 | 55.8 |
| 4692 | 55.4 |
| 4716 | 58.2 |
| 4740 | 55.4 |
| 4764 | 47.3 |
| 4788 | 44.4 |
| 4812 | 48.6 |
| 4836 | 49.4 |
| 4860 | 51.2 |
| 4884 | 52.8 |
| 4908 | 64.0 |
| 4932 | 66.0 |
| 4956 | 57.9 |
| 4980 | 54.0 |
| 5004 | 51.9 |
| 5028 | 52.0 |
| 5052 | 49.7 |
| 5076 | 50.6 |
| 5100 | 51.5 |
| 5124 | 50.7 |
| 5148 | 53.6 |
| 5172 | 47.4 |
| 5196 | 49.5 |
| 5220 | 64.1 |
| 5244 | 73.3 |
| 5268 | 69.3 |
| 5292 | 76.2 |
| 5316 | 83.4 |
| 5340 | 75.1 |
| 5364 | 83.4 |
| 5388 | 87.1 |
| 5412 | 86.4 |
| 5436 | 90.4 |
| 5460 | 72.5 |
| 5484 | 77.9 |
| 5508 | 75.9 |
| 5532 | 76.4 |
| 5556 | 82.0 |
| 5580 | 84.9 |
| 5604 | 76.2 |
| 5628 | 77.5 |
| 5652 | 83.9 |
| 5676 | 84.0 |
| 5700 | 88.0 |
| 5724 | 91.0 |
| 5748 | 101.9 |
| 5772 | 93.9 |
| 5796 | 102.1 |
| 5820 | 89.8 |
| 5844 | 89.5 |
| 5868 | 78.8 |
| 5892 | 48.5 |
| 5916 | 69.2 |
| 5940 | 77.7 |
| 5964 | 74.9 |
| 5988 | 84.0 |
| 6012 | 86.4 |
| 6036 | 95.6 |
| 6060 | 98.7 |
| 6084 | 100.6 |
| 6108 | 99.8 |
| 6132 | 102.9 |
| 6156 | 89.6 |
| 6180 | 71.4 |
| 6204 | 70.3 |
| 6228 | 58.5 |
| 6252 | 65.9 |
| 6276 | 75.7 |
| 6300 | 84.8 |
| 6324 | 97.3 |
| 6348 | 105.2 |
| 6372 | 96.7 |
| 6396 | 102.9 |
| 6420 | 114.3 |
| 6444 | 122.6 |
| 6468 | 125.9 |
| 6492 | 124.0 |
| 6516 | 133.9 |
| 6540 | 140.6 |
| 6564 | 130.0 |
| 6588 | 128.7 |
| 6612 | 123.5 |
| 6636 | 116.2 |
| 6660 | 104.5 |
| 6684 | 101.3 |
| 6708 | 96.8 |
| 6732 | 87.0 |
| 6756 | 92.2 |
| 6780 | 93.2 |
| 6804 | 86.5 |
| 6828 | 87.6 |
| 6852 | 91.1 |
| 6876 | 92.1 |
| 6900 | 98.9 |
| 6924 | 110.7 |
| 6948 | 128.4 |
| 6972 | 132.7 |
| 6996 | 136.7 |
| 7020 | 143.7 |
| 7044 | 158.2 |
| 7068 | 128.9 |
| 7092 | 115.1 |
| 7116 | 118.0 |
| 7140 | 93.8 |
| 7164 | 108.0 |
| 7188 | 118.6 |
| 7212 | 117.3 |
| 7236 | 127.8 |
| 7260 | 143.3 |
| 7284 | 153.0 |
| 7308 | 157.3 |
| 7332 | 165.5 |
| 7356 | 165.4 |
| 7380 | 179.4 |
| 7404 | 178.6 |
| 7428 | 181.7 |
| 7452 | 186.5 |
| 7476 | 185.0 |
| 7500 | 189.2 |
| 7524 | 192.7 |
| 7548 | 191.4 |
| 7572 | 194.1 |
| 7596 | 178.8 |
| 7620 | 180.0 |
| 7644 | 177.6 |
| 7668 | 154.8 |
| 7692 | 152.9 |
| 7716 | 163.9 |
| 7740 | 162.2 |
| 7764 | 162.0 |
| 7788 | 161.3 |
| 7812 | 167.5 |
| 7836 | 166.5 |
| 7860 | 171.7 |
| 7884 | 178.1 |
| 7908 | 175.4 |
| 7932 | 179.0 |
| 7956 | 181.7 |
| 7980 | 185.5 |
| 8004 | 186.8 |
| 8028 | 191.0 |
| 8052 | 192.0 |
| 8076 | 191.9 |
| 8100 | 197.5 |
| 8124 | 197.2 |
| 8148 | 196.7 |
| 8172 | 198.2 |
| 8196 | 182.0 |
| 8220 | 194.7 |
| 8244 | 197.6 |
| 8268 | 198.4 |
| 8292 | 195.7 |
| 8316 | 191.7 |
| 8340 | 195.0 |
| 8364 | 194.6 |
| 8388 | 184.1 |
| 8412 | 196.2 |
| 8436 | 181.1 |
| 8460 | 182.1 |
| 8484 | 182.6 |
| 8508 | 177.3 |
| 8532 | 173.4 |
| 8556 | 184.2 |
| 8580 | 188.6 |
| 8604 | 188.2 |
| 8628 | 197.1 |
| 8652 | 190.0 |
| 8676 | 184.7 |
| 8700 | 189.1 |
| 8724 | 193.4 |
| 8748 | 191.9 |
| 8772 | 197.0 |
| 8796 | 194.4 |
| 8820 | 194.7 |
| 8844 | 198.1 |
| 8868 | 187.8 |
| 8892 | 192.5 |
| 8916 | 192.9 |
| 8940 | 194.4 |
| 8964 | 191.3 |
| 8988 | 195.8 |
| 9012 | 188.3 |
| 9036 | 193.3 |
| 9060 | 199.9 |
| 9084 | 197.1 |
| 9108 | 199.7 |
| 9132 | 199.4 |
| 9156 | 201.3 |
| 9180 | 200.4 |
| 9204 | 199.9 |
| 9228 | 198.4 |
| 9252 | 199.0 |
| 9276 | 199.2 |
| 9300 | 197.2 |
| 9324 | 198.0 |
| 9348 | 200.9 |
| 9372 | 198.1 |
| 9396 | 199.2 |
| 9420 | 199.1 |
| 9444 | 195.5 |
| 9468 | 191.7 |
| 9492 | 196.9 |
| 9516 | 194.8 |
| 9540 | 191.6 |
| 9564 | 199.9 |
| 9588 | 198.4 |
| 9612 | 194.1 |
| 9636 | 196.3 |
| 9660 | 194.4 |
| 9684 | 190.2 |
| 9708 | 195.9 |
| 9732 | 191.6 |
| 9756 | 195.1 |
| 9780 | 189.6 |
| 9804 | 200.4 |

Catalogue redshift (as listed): 0.00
